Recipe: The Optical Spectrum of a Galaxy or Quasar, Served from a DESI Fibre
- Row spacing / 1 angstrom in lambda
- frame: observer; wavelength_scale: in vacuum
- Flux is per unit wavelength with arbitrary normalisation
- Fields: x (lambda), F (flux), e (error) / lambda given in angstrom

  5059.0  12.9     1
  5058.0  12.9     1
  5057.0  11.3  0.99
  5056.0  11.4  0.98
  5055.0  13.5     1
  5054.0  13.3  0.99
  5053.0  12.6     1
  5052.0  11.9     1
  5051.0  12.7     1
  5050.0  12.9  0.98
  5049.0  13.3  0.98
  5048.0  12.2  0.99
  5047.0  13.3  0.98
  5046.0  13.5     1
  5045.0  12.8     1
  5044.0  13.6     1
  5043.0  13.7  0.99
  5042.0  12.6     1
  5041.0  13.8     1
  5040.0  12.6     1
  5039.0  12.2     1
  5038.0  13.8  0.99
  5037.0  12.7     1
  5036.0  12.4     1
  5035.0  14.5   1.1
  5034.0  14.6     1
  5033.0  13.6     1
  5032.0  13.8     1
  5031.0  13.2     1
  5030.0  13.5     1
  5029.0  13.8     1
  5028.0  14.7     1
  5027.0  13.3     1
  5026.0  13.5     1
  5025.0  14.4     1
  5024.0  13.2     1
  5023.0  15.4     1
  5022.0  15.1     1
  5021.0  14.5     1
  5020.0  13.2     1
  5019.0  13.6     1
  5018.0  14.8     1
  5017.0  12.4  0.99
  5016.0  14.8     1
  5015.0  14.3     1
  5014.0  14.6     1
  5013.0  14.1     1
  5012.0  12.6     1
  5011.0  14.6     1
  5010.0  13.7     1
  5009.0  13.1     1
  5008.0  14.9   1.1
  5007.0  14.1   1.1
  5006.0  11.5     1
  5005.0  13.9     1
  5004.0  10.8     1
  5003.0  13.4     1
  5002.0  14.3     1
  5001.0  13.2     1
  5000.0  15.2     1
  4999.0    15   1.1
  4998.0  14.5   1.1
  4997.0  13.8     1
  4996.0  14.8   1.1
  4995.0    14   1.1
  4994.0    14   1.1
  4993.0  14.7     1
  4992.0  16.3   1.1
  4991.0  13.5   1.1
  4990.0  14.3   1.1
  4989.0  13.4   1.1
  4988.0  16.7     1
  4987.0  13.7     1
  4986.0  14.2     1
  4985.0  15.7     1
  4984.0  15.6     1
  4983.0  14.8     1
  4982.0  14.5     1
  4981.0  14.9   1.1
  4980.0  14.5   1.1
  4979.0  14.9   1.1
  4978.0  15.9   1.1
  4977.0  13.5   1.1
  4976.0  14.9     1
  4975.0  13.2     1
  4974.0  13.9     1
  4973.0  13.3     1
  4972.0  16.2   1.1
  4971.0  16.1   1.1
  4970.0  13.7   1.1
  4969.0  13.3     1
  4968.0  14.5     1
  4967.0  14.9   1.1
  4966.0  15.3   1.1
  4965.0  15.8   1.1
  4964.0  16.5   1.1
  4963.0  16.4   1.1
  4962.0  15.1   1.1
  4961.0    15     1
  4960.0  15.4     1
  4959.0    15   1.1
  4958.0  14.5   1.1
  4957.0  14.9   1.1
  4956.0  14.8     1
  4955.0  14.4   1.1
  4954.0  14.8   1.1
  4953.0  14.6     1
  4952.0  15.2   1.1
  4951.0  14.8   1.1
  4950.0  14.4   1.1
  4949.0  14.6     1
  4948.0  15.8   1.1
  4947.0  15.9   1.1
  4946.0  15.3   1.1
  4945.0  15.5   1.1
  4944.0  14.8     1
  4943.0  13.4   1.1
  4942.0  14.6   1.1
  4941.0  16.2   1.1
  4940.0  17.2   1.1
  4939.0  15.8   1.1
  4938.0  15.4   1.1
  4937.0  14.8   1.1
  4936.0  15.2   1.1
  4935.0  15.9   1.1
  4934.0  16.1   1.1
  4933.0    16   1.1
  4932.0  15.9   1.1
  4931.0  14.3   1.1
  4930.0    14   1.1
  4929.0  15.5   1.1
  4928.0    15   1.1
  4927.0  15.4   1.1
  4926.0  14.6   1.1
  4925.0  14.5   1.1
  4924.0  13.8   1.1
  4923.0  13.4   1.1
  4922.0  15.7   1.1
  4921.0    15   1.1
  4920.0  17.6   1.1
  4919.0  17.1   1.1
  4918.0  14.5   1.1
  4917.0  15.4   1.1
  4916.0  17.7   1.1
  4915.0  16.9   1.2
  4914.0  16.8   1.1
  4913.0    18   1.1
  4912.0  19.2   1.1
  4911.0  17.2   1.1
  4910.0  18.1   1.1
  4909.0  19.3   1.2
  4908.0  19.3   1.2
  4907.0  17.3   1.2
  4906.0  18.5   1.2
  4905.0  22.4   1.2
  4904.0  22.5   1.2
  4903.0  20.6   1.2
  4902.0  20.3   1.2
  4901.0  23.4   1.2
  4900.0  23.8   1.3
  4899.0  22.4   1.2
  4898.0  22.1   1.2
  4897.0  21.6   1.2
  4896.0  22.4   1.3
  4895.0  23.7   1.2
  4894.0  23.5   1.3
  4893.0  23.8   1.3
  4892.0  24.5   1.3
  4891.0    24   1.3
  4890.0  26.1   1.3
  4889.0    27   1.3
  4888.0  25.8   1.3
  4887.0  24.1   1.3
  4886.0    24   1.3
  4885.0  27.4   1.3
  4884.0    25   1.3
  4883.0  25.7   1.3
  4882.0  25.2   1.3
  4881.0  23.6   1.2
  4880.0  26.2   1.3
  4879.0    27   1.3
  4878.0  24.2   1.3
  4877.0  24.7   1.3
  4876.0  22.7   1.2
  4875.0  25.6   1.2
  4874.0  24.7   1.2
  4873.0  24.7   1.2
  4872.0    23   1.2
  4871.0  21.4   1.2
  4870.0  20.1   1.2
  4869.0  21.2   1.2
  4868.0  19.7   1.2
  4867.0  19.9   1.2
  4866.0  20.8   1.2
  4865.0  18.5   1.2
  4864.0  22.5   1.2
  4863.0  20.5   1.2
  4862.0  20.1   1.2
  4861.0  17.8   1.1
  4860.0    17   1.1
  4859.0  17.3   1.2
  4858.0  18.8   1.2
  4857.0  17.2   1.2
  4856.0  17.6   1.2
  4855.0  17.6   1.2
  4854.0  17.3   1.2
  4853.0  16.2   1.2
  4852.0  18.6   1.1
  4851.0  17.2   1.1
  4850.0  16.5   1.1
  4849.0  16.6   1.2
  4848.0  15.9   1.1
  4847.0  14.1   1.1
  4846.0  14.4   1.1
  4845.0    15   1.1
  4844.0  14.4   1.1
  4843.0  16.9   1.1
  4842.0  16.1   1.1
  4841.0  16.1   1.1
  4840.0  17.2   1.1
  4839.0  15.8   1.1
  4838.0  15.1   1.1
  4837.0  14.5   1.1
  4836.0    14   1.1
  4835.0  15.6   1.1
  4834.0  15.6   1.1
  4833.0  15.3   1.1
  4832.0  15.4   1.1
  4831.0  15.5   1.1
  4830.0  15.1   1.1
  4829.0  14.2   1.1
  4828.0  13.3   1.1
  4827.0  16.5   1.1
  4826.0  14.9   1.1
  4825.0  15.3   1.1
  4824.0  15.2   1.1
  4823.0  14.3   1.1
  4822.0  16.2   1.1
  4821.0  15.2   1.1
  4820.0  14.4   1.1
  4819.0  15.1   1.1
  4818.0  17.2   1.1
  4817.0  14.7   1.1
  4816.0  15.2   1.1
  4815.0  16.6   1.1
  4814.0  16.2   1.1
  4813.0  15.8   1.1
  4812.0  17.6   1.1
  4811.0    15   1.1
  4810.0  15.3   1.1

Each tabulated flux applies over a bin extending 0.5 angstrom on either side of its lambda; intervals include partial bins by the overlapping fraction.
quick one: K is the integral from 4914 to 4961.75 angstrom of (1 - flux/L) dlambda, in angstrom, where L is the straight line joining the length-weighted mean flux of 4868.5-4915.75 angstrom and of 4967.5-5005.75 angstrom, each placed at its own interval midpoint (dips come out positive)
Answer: 8.4 angstrom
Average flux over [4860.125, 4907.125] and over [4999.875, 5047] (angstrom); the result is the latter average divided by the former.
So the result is 0.60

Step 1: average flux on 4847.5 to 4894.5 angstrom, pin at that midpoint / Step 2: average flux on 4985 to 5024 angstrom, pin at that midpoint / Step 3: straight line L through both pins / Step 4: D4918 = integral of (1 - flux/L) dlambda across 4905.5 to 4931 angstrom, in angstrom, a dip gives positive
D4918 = 3.6 angstrom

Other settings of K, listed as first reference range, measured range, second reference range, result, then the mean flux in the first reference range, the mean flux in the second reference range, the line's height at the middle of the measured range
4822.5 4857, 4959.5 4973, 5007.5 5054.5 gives -0.8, 15.7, 13.6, 14.3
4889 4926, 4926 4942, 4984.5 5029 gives 2.3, 19.5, 14.1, 18.1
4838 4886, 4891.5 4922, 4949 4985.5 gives -3.3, 19.9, 14.9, 17.8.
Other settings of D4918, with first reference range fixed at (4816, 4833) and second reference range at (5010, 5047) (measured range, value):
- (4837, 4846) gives -0.38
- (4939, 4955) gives -0.95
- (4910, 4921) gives -1.88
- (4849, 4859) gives -1.63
